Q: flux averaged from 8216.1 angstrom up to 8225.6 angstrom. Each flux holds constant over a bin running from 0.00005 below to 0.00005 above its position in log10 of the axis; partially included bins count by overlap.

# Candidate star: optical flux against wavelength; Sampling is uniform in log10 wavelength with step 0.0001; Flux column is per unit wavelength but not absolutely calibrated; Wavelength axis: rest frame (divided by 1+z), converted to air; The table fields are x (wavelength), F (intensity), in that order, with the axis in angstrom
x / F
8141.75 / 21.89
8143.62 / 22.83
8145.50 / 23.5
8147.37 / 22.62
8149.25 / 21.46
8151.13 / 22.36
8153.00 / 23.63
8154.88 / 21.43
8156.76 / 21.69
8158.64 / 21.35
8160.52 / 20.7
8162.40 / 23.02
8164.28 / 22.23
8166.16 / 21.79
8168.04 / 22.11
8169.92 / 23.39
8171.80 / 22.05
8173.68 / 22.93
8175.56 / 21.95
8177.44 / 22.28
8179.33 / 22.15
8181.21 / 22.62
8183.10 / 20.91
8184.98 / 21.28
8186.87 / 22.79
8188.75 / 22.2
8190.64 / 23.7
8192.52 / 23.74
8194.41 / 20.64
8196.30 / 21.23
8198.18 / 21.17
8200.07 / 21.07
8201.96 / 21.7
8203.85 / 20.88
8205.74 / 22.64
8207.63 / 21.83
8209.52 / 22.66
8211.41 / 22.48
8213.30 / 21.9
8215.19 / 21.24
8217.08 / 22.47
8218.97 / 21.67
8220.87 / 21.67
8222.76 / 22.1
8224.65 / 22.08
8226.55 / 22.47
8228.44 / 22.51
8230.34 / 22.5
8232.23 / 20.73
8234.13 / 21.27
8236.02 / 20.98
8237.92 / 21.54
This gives 22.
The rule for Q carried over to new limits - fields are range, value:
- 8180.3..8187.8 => 21.9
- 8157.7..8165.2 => 21.8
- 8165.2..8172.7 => 22.3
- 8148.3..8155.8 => 22.2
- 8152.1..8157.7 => 22.2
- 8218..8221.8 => 21.6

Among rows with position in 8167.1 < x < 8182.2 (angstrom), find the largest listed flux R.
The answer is 23.39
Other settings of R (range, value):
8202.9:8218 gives 22.66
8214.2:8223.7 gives 22.47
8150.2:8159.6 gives 23.63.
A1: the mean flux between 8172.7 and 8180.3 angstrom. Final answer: 22.3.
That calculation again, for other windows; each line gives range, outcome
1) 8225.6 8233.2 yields 22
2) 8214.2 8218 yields 21.9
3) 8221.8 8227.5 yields 22.2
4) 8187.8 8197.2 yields 22.3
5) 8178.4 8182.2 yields 22.4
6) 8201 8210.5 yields 21.9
